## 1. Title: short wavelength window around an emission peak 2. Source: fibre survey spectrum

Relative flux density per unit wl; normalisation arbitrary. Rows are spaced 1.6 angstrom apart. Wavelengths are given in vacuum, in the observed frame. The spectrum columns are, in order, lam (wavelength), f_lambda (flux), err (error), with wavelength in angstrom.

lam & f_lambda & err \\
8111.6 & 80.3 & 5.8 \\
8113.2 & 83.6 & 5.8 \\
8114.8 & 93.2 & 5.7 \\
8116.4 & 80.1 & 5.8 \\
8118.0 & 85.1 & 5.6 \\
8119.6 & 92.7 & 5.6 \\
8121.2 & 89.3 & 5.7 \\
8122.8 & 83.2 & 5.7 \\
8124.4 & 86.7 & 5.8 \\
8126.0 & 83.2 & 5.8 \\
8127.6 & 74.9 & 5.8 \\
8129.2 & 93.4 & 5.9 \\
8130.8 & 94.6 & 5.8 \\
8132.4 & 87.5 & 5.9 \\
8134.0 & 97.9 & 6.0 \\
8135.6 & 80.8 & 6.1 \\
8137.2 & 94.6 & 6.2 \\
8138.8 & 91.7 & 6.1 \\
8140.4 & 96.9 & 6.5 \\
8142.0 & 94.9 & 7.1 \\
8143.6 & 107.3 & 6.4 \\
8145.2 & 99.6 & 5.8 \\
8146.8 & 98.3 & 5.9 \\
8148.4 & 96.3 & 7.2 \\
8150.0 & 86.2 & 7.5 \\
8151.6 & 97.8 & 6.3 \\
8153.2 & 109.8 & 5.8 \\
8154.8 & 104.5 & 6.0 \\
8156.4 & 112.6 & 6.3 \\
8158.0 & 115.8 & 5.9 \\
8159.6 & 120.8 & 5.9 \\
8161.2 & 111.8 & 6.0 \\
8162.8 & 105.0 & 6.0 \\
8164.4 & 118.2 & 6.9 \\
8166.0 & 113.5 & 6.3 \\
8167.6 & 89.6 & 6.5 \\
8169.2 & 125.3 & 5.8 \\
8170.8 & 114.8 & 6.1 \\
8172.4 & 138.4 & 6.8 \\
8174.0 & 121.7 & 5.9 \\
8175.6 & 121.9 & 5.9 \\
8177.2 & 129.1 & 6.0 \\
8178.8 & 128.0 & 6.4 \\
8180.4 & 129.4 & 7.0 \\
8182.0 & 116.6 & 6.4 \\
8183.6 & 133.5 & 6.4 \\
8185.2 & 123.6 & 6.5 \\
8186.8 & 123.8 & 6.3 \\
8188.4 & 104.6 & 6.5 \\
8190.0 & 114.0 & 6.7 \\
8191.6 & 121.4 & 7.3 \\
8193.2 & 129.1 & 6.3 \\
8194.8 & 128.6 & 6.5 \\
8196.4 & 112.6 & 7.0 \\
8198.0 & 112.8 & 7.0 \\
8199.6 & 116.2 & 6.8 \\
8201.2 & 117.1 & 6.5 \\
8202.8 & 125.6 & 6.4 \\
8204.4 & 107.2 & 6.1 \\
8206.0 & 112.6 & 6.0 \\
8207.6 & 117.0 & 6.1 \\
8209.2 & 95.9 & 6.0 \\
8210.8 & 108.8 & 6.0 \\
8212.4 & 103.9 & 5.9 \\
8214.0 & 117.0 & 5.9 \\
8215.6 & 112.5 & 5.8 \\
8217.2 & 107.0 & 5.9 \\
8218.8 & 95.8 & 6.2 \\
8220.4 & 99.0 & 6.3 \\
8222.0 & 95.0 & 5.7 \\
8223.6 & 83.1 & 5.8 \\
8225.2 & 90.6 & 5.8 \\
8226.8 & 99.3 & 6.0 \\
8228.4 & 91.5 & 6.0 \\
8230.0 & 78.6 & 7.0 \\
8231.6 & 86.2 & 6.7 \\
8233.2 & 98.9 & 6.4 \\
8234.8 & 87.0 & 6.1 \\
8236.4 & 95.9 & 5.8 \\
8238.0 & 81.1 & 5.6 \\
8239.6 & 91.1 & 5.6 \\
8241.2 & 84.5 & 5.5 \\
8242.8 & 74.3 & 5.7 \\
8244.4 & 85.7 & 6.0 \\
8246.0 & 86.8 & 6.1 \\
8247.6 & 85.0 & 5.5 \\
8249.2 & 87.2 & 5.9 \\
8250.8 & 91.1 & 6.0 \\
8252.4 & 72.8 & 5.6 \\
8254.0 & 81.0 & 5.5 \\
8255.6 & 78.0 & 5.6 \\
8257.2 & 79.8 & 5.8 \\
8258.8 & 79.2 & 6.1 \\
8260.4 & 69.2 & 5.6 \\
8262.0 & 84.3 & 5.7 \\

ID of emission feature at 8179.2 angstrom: Mg II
